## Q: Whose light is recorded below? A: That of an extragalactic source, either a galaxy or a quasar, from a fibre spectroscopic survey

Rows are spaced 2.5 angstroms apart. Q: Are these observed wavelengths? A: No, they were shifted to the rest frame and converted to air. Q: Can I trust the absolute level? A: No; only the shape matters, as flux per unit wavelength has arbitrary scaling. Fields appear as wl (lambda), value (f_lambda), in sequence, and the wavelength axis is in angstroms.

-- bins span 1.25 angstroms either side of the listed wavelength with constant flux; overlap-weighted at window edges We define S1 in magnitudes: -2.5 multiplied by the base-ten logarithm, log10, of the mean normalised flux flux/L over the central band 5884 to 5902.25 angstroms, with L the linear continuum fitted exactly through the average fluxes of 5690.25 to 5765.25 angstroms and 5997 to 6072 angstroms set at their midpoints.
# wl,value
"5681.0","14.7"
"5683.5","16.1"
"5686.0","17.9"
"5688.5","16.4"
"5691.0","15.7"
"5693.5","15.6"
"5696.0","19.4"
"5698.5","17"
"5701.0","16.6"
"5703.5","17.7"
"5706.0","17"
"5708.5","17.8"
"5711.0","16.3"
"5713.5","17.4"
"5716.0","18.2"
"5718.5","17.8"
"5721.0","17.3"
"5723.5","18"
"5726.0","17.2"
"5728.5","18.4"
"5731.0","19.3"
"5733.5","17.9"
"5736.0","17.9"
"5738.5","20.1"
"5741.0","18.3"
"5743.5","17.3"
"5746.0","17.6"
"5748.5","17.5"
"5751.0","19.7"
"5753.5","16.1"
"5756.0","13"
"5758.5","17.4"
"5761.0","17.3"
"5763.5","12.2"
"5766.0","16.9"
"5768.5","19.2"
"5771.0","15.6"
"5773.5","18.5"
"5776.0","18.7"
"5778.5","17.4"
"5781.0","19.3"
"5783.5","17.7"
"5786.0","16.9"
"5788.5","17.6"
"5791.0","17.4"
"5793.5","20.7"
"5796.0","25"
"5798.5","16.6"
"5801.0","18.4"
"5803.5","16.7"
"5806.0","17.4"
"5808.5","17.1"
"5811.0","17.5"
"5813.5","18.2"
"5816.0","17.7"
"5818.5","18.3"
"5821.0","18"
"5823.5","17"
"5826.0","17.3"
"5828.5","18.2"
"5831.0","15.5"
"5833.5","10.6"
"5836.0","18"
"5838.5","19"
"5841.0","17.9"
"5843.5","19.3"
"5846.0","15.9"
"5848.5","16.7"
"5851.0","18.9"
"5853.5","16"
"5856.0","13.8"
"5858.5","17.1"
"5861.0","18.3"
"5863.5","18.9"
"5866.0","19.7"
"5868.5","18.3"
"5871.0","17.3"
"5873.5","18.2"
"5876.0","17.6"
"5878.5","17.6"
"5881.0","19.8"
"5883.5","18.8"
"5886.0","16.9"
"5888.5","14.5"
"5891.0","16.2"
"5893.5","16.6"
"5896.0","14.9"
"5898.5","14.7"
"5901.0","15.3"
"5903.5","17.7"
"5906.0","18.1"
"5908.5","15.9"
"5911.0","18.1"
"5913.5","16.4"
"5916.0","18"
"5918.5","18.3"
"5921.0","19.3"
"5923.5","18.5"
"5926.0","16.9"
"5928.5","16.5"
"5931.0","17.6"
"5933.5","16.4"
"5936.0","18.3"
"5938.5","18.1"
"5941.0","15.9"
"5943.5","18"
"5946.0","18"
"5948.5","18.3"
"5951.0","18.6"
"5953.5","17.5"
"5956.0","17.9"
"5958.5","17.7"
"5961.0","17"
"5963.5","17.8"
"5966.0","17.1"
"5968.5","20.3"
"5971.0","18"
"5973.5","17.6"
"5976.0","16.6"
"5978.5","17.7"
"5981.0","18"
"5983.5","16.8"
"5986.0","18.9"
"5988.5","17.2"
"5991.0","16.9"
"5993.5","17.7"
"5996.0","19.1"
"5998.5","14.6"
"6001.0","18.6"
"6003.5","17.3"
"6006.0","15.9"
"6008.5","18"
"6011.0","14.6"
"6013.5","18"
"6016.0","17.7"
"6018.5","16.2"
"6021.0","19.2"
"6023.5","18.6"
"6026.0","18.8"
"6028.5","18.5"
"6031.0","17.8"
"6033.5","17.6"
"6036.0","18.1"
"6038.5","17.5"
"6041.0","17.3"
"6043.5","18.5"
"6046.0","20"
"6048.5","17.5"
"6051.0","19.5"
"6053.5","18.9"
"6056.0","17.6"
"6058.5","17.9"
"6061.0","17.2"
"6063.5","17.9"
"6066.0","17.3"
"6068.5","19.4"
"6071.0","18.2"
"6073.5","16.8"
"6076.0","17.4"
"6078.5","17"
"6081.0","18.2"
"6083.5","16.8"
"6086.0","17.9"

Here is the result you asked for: 0.12 mag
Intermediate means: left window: 17.3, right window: 17.8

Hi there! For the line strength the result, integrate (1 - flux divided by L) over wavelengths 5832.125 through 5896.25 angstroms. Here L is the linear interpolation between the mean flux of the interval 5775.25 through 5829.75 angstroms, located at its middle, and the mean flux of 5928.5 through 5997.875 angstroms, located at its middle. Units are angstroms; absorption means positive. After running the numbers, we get 2.67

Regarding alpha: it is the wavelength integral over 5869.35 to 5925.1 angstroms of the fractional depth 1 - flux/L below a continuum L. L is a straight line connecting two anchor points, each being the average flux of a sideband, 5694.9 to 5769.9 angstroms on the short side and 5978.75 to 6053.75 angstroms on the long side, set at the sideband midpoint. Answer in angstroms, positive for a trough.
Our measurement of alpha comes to 1.30 angstroms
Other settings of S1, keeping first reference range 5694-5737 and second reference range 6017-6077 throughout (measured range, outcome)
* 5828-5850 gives 0.07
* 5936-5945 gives 0.03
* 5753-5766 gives 0.16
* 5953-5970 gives 0.00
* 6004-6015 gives 0.08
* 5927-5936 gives 0.06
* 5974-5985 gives 0.04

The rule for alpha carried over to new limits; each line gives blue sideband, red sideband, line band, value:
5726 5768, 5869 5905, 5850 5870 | -0.7 angstroms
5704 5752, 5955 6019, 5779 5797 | -1.3 angstroms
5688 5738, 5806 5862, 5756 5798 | -1.3 angstroms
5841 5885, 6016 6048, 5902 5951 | 0.8 angstroms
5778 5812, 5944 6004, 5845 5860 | 1.4 angstroms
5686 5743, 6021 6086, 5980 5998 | 0.3 angstroms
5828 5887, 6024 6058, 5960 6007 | 1.2 angstroms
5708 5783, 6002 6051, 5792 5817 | -1.4 angstroms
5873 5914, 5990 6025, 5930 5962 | -1.0 angstroms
